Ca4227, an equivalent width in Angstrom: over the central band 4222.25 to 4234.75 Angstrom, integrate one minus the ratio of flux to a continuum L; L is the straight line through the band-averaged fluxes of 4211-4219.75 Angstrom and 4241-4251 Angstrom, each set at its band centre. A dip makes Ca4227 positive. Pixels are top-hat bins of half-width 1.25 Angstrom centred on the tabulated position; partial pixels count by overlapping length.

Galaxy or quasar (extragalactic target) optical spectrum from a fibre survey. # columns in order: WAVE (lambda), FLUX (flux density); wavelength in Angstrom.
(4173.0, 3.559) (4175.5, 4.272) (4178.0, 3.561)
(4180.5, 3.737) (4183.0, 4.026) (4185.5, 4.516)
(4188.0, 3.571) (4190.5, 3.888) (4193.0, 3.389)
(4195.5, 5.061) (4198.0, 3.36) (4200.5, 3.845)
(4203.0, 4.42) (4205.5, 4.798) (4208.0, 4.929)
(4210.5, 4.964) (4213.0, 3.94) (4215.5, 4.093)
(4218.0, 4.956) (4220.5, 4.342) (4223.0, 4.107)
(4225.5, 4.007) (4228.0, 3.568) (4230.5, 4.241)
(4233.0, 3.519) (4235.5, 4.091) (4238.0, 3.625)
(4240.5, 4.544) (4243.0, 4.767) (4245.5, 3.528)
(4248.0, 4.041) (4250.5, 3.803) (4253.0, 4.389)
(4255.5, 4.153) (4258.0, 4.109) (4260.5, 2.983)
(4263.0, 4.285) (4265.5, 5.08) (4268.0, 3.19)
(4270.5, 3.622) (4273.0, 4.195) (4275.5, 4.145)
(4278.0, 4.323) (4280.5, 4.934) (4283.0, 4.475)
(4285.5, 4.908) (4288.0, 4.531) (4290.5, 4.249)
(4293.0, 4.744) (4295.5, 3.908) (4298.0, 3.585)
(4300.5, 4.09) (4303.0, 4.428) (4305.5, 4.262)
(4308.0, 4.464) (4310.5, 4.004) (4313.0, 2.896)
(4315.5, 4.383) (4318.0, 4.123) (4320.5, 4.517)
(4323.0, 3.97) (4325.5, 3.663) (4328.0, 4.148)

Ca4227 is 1.1 Angstrom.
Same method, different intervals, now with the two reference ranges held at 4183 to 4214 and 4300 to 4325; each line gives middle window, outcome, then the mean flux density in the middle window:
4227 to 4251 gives 1.1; 3.98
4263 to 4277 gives 0.2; 4.07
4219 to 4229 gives 0.4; 4.04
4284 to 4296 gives -1.1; 4.5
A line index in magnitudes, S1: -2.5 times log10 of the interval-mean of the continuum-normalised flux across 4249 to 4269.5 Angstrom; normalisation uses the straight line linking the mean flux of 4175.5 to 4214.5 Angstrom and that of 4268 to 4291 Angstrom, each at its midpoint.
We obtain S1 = 0.07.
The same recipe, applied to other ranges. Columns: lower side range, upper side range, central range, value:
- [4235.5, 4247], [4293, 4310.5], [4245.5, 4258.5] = 0.020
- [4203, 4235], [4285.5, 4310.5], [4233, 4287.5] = 0.035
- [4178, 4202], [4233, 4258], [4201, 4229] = -0.099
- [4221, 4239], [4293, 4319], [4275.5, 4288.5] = -0.149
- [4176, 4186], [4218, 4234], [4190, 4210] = -0.070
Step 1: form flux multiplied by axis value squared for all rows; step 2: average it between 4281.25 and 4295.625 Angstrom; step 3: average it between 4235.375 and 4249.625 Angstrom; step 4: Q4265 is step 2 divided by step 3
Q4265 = 1.1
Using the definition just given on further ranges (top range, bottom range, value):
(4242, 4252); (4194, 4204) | 0.99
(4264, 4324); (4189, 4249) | 1.05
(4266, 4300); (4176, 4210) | 1.07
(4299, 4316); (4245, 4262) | 1.07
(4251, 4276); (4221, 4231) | 1.02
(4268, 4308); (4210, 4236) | 1.06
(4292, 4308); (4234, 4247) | 1.05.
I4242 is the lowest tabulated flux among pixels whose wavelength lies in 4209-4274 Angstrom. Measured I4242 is 2.983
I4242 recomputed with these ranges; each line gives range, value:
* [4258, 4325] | 2.896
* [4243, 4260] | 3.528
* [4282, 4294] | 4.249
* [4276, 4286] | 4.323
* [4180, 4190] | 3.571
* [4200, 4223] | 3.845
